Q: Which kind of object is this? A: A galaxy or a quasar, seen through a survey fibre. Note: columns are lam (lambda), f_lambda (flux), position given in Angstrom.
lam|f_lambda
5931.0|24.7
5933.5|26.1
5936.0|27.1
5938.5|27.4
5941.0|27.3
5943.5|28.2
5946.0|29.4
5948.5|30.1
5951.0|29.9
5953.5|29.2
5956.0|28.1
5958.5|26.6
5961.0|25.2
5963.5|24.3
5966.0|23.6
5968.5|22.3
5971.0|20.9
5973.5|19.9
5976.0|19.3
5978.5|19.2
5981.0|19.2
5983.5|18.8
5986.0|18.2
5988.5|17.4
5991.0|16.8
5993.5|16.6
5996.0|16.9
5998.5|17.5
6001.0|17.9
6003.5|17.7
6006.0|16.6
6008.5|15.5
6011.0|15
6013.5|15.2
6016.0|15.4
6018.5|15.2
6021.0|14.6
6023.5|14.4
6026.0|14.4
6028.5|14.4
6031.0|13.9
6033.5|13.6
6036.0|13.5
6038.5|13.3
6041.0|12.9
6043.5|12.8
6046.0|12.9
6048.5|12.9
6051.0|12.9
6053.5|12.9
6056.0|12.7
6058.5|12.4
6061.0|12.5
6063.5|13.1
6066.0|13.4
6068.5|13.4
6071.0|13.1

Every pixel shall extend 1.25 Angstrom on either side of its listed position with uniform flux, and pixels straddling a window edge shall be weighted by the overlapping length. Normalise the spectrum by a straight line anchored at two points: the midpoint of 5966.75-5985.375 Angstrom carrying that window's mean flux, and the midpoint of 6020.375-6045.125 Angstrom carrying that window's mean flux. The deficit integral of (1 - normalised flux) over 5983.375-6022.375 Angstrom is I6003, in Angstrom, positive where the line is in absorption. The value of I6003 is 1.2 Angstrom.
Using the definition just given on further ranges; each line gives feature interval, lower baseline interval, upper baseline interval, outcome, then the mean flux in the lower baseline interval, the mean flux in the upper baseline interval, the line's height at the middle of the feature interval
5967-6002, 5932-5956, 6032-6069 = 5.9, 28.3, 13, 22.5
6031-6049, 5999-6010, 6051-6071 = 1.5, 16.9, 12.9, 14.4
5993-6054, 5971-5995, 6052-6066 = 2.8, 18.5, 12.8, 15.5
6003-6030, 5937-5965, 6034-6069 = 4.3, 27.7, 13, 18.1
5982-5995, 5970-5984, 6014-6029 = 0.5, 19.6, 14.8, 18.3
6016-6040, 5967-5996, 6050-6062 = 1.3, 18.9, 12.7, 15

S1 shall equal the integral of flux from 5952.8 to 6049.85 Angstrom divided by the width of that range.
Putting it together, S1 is 17.7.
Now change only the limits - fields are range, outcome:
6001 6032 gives 15.3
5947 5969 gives 26.8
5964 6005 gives 19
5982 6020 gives 16.7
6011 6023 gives 15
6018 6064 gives 13.4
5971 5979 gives 19.7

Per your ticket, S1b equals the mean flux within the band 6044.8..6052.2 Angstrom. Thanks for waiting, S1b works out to 12.9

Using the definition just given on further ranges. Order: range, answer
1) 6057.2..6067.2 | 12.8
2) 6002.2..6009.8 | 16.6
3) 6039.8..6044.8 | 12.8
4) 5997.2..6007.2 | 17.4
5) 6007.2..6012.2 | 15.3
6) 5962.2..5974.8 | 22.2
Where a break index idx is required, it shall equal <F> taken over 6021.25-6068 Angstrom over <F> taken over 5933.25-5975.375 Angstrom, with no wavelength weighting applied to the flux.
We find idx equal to 0.51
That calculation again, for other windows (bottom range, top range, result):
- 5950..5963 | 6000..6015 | 0.59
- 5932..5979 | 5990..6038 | 0.61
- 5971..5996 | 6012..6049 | 0.76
